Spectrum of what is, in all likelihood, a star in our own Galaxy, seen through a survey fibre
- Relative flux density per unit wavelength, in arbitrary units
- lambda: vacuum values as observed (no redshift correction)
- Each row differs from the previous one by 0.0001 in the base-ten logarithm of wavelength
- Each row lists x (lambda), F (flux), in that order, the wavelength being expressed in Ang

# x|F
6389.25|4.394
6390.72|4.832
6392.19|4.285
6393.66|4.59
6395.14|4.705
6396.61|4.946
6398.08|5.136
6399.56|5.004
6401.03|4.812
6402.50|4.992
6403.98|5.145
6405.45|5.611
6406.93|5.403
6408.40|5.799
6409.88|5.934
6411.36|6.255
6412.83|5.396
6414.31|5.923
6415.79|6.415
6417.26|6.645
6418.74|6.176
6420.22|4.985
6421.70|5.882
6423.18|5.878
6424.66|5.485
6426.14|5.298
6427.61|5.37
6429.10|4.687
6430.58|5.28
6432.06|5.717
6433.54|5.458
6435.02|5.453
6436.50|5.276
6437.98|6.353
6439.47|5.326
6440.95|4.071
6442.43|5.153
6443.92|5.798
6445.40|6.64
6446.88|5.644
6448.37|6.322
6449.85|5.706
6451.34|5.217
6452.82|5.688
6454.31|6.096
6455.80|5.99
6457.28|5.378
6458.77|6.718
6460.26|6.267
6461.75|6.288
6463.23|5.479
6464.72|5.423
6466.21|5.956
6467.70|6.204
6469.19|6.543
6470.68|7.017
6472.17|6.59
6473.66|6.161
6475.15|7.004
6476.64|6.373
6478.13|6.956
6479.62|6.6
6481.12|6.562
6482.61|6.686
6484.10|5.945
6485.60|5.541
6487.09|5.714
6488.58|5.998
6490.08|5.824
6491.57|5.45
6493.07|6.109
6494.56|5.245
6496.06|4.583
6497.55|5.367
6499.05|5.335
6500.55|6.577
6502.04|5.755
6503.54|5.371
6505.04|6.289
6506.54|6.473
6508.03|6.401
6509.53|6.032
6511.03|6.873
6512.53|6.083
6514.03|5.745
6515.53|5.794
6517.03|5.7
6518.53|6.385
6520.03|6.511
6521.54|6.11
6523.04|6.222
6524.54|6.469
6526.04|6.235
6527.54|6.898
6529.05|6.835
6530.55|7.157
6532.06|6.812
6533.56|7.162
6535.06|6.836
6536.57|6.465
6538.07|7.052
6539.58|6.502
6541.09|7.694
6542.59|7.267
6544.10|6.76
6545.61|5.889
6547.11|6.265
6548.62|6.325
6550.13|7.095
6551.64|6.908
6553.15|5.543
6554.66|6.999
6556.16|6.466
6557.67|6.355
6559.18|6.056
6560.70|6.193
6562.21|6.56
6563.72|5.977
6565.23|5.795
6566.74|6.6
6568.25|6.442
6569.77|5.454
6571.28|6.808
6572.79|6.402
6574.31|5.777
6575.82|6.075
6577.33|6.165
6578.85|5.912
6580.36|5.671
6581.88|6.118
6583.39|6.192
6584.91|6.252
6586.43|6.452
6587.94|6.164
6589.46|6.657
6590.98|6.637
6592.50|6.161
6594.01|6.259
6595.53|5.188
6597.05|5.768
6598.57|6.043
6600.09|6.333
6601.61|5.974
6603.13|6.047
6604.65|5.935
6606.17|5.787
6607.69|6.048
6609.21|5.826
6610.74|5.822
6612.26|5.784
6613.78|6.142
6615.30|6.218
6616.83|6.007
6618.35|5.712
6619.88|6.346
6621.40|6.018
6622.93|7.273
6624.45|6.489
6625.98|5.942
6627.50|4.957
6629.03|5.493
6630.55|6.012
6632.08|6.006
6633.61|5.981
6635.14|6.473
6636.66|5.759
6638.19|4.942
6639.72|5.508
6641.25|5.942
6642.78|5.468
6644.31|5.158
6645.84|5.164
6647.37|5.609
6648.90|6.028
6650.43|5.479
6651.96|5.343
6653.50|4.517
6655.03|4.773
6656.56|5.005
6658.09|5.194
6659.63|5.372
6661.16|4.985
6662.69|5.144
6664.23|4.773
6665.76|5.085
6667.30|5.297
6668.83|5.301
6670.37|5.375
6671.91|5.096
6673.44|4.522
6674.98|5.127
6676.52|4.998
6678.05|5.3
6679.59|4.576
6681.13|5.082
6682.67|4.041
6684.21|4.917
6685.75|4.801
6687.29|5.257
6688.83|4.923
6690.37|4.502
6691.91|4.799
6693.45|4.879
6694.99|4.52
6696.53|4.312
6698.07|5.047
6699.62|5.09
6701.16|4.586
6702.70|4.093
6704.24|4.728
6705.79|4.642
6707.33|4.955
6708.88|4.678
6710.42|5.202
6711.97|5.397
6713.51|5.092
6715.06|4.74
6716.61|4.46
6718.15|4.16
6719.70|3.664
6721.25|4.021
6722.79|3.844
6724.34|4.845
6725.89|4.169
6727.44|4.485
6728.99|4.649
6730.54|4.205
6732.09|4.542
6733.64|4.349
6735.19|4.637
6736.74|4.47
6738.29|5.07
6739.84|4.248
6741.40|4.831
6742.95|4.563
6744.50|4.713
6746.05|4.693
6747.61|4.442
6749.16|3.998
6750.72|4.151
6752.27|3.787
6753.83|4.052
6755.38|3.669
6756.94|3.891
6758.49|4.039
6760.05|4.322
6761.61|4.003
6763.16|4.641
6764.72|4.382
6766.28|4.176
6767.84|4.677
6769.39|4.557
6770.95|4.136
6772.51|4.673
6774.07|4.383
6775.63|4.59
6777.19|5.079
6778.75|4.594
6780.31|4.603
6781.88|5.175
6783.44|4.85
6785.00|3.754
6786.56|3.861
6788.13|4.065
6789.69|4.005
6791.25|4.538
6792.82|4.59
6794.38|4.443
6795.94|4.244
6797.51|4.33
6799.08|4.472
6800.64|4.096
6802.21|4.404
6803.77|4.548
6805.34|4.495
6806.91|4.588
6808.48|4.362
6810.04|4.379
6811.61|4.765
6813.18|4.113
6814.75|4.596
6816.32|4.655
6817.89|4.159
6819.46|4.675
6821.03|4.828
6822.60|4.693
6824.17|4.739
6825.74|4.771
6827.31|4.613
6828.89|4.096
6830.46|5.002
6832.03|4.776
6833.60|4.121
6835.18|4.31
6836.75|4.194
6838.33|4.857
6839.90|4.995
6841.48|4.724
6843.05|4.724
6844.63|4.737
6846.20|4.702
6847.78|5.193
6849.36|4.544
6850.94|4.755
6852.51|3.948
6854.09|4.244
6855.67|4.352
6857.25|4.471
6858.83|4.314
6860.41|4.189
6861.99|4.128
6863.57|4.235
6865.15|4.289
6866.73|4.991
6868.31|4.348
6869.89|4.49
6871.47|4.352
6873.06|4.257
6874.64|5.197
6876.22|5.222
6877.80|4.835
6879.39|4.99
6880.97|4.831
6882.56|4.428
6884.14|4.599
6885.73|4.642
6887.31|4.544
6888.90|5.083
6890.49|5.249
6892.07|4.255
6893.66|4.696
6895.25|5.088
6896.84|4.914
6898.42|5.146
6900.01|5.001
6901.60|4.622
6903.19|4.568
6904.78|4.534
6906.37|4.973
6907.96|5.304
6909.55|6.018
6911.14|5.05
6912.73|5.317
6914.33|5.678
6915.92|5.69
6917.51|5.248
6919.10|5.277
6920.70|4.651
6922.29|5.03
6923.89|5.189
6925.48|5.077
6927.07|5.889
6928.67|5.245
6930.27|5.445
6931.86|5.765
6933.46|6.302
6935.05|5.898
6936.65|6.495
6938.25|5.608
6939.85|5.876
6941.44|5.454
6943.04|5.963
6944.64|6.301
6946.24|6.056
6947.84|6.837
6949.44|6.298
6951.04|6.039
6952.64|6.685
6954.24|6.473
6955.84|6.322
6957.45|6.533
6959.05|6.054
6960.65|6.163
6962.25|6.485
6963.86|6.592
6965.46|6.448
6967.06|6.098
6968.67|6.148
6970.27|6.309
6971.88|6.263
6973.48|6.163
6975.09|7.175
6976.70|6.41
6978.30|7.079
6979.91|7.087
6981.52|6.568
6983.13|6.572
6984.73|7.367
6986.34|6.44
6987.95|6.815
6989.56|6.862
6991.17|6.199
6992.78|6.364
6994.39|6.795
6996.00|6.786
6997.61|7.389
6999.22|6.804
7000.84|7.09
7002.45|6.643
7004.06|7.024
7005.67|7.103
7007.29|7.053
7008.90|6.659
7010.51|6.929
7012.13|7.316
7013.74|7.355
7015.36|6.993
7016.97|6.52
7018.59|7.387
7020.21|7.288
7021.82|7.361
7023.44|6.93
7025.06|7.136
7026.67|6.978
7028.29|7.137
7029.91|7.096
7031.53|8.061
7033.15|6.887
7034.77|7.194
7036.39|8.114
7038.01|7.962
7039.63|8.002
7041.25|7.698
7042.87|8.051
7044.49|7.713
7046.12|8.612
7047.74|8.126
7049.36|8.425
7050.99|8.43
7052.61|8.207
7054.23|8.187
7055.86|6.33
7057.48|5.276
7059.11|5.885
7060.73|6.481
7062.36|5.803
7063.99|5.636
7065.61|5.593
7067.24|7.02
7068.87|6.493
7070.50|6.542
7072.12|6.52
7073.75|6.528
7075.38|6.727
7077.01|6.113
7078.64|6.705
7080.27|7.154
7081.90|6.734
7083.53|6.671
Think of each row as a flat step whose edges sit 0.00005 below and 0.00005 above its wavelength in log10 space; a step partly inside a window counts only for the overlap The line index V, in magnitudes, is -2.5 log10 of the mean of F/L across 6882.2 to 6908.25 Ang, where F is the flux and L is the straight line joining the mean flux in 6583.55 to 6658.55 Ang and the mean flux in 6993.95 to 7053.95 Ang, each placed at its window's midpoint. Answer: 0.39 mag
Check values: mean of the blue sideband 5.84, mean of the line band 4.8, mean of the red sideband 7.4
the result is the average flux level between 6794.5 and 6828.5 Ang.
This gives 4.49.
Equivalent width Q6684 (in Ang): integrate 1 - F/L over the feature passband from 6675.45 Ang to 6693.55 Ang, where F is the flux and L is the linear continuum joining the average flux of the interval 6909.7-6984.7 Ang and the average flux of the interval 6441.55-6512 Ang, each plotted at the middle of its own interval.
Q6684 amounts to 3.6 Ang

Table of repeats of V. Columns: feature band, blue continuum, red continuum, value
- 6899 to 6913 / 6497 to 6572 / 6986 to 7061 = 0.36 mag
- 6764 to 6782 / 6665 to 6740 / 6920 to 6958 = 0.11 mag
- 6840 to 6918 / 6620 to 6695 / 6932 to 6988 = 0.26 mag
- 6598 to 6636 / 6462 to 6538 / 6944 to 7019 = 0.05 mag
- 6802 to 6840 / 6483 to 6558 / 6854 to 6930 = 0.13 mag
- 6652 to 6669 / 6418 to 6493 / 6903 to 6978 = 0.17 mag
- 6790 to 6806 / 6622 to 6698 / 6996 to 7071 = 0.33 mag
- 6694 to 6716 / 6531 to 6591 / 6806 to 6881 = 0.14 mag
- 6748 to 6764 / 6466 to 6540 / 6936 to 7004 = 0.49 mag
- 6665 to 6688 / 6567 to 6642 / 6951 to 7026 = 0.23 mag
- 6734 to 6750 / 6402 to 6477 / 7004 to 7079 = 0.38 mag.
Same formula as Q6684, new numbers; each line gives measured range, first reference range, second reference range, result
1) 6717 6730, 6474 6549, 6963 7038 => 4.6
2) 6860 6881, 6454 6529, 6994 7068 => 6.9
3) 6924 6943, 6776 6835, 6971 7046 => 1.2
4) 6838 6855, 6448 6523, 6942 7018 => 4.7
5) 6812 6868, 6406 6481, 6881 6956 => 9.7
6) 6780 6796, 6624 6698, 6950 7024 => 3.9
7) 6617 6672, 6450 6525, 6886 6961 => 3.1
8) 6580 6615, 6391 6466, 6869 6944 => -4.2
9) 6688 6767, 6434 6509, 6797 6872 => 7.3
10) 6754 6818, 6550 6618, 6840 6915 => 9.8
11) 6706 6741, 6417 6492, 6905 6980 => 8.1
